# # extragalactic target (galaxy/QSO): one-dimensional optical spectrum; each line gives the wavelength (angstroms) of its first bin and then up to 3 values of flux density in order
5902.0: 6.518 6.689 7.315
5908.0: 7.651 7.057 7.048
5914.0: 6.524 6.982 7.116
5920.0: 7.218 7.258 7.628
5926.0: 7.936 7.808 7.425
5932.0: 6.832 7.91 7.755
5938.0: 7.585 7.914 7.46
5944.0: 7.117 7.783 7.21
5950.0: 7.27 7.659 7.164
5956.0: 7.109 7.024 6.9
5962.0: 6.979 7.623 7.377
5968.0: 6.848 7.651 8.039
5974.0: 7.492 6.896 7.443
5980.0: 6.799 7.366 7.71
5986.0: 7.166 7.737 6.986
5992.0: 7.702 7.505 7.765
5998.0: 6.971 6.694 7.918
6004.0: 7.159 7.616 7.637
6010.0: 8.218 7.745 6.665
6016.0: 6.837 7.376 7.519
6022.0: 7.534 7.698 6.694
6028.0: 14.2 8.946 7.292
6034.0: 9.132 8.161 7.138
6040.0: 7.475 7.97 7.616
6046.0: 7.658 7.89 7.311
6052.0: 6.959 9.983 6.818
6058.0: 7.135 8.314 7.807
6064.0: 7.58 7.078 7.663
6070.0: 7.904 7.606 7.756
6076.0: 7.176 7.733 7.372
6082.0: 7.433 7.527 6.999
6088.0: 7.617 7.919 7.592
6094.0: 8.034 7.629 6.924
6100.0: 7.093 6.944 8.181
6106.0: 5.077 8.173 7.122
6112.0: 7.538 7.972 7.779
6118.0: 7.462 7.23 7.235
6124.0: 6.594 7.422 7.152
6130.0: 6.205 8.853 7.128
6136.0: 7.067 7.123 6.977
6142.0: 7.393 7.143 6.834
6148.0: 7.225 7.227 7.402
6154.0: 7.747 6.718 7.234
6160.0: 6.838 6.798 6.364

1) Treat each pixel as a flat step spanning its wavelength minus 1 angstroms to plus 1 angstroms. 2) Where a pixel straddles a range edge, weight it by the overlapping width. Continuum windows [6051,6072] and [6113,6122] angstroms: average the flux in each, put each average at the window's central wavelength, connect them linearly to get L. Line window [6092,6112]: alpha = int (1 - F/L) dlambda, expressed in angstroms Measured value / 0.9 angstroms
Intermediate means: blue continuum 7.72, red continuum 7.57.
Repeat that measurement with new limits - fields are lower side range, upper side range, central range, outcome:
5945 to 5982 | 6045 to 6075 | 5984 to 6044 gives -2.10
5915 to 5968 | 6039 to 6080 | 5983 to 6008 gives 0.29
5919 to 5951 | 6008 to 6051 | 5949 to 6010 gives 2.85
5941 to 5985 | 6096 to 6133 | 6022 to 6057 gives -4.10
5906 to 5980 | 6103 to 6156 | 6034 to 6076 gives -2.38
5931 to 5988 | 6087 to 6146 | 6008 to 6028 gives -1.01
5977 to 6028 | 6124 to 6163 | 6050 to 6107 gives -1.27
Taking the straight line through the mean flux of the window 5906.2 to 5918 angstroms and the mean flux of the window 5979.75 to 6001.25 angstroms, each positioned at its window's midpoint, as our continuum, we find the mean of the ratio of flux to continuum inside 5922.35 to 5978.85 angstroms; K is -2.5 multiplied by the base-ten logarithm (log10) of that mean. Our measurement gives -0.03 mag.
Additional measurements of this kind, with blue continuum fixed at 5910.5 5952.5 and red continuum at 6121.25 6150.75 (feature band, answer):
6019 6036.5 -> -0.18 mag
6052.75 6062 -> -0.11 mag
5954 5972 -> 0.02 mag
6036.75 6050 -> -0.05 mag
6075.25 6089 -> -0.03 mag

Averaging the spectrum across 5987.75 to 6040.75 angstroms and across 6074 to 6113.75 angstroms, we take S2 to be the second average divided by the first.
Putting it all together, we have 0.95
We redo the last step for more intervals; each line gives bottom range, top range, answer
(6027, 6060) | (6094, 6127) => 0.89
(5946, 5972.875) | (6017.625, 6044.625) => 1.12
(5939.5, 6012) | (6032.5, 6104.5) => 1.03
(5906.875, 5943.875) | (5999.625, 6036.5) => 1.08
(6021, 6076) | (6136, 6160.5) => 0.90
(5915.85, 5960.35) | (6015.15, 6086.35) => 1.06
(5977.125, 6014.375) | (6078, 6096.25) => 1.02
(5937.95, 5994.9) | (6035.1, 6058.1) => 1.05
